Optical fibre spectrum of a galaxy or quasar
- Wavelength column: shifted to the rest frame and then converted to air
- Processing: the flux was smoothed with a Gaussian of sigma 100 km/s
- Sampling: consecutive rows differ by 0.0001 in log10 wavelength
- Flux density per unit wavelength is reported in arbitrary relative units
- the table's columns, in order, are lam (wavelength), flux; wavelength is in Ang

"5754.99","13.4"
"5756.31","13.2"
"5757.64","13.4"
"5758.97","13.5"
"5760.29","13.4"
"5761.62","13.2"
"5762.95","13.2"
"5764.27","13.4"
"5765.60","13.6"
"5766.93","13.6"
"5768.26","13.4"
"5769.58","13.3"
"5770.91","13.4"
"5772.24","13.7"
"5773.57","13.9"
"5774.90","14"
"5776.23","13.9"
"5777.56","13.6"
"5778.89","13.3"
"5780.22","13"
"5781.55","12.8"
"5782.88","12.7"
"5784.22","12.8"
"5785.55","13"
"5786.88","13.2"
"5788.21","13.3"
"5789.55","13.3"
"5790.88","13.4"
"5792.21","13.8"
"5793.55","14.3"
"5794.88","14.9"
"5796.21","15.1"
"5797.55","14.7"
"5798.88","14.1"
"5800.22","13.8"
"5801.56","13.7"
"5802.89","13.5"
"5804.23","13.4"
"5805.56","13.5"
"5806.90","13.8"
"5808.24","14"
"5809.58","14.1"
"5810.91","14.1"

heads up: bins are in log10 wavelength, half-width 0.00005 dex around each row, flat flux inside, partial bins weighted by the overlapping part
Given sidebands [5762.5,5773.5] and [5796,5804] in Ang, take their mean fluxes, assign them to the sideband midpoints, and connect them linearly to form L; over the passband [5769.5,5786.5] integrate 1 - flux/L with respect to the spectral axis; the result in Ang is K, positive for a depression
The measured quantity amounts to 0.4 Ang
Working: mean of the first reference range 13.5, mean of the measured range 13.3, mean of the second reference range 14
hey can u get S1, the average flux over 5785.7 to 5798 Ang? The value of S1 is 13.9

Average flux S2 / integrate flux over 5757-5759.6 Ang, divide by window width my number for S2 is 13.4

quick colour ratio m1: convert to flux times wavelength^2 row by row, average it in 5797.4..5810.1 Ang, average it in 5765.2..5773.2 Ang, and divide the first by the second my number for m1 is 1.0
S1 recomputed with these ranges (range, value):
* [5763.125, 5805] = 13.6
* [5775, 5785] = 13.2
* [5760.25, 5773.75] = 13.4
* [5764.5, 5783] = 13.5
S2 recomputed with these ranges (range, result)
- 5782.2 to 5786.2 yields 12.8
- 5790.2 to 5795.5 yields 14.1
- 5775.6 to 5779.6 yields 13.6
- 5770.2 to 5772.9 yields 13.5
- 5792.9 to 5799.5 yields 14.6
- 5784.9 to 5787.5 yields 13.1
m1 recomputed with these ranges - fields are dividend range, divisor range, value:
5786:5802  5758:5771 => 1.05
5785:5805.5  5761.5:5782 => 1.04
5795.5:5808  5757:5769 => 1.05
